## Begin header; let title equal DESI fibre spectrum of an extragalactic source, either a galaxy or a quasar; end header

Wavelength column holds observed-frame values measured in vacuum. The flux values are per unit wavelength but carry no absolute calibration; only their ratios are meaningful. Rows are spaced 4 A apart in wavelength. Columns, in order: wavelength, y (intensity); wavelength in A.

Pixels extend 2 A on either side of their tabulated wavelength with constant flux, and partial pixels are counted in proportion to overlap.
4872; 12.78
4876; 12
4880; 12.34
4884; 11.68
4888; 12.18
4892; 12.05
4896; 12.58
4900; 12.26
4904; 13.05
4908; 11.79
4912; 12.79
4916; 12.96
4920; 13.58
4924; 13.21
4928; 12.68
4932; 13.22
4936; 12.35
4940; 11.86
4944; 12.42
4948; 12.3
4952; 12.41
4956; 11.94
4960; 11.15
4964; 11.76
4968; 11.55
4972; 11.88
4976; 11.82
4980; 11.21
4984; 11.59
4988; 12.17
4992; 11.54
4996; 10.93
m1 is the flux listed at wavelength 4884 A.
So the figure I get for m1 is 11.68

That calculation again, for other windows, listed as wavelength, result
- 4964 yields 11.76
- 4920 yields 13.58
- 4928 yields 12.68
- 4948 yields 12.3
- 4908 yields 11.79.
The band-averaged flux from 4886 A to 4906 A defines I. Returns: 12.4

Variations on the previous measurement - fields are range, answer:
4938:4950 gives 12.2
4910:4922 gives 13.1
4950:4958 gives 12.2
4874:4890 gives 12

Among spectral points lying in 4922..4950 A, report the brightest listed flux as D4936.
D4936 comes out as 13.22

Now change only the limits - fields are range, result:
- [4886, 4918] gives 13.05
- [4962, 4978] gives 11.88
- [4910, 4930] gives 13.58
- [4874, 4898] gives 12.58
